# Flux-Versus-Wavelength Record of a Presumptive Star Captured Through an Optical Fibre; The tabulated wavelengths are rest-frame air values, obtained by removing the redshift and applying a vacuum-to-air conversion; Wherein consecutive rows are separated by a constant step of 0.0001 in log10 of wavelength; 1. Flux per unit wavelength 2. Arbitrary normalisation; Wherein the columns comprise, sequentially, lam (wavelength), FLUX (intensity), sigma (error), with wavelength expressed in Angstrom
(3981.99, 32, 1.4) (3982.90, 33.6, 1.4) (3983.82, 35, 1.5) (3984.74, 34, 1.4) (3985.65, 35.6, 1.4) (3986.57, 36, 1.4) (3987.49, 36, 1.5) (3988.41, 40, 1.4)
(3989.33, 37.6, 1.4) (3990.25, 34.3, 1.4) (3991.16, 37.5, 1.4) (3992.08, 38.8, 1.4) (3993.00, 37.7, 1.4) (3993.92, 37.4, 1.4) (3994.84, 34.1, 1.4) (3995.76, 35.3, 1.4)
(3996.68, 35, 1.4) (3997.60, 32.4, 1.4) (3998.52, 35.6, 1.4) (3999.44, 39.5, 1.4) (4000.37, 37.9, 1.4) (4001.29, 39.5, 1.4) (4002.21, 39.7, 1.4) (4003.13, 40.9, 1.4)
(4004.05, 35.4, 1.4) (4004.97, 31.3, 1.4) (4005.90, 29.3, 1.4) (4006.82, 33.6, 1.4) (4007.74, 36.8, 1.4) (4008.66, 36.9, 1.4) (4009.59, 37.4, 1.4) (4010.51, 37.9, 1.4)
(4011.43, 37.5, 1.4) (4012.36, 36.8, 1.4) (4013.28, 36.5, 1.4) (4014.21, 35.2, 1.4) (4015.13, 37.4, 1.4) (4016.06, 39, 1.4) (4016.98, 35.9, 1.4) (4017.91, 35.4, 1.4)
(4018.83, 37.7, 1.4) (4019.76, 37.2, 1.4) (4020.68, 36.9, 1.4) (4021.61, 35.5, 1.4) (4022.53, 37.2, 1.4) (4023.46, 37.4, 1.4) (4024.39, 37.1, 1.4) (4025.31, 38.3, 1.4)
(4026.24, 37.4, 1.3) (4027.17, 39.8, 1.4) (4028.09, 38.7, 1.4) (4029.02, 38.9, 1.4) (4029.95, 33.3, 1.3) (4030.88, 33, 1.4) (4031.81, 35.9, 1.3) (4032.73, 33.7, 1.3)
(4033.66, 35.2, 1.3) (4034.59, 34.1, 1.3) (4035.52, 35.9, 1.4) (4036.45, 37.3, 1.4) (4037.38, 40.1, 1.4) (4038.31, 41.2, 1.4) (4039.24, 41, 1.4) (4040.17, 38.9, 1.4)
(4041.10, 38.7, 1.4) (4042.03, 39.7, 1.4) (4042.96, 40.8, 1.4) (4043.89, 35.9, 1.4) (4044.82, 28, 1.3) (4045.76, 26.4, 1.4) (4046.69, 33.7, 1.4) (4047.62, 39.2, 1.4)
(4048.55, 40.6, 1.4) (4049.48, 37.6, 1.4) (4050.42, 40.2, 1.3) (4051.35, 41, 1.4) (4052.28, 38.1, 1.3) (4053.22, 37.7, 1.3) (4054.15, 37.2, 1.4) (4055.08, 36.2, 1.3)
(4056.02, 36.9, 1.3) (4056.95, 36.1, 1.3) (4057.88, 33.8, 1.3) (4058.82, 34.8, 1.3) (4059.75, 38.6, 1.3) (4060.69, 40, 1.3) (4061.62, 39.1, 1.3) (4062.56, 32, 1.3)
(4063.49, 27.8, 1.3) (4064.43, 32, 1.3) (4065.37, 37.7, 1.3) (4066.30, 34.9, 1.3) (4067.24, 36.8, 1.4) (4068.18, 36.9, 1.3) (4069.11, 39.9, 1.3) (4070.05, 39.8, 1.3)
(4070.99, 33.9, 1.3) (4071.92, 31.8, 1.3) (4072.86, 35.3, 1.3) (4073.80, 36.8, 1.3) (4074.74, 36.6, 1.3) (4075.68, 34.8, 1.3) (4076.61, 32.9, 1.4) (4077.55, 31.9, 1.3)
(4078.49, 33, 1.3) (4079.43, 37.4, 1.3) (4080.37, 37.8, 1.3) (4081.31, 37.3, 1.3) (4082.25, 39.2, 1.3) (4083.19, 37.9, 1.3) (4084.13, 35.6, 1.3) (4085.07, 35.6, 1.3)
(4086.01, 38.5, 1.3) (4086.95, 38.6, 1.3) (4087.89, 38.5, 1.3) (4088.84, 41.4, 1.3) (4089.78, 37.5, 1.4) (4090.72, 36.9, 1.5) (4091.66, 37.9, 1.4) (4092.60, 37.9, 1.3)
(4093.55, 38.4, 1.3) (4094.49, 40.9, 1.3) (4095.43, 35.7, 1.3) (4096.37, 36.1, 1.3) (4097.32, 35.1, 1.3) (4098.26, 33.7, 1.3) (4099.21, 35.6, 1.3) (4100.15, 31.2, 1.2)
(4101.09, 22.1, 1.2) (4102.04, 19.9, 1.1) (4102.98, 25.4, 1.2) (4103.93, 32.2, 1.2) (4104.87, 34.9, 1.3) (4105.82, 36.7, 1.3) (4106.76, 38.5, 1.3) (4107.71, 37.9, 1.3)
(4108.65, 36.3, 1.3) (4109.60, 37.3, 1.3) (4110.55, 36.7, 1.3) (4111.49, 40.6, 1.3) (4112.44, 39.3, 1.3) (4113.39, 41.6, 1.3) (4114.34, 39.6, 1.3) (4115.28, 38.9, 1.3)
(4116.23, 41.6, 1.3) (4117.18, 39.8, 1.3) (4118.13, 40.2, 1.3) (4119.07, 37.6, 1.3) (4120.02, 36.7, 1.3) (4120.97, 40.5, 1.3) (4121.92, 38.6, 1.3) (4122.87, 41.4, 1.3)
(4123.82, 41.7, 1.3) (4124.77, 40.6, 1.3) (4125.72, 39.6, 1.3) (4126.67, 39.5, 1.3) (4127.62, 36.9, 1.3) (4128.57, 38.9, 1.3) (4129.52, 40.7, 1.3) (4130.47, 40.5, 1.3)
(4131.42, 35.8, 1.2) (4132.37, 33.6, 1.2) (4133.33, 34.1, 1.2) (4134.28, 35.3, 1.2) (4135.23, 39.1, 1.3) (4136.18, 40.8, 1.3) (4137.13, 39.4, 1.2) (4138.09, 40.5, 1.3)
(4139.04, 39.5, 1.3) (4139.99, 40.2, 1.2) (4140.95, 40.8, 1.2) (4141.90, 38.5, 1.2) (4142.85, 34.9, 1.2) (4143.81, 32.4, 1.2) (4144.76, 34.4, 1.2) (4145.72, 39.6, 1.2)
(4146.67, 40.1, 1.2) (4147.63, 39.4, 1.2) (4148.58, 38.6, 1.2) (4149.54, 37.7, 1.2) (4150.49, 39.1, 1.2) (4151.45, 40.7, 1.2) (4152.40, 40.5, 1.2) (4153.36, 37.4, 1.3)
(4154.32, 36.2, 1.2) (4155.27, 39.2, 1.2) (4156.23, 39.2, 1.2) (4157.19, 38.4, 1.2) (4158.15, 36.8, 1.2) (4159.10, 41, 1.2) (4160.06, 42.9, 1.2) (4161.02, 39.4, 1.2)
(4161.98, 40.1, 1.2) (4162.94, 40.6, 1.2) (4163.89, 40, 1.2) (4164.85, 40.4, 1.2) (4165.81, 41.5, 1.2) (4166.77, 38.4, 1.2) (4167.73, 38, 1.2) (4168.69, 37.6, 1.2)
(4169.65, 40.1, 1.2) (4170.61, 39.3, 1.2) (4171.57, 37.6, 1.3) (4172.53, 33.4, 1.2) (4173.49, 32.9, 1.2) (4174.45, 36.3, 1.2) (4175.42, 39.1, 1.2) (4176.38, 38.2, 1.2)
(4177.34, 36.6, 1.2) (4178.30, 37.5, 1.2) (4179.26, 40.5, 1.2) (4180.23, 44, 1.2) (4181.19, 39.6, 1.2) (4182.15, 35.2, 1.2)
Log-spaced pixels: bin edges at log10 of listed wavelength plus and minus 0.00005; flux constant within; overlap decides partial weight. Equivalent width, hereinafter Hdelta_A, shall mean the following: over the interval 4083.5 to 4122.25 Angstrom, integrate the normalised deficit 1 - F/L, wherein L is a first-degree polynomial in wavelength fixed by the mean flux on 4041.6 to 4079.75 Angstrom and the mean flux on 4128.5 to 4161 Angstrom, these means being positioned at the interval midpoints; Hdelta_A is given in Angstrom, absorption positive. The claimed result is 0.7 Angstrom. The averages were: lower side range 35.9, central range 36.5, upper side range 38.4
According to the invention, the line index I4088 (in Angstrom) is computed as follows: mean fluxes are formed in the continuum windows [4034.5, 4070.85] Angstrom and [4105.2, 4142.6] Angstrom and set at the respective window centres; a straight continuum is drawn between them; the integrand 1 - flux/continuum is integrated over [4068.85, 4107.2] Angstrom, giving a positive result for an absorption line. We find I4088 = 2.5 Angstrom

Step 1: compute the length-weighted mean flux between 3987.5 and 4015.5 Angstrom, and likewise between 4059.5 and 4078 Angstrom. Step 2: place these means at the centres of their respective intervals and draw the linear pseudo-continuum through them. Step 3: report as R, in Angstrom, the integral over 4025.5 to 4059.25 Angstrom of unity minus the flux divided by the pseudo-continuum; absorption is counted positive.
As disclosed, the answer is -1.0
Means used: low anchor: 36.5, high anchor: 35.4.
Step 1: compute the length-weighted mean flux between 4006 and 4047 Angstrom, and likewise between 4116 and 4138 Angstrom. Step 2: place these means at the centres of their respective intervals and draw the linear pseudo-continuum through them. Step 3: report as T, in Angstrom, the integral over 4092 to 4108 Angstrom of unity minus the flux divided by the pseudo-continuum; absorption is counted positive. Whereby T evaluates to 1.9 Angstrom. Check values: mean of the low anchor 36.6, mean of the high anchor 38.8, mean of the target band 33.6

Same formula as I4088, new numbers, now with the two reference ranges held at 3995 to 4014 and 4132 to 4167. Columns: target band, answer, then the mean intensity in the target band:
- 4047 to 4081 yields 0.8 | 36.3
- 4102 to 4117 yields 0.5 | 36.6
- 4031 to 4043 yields -0.3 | 37.7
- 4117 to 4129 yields -0.4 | 39.4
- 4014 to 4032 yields -0.2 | 36.9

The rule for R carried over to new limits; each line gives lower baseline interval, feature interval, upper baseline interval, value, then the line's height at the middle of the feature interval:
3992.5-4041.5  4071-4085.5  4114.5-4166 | 0.9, 37.8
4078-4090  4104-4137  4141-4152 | -0.7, 37.8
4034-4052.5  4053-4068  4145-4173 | 0.8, 37.6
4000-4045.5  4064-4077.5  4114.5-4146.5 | 0.7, 37.6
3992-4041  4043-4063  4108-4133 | 0.6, 37.5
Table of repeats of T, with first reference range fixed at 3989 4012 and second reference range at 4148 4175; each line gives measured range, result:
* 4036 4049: -0.10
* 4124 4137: 0.01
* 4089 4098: 0.07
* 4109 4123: -0.46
